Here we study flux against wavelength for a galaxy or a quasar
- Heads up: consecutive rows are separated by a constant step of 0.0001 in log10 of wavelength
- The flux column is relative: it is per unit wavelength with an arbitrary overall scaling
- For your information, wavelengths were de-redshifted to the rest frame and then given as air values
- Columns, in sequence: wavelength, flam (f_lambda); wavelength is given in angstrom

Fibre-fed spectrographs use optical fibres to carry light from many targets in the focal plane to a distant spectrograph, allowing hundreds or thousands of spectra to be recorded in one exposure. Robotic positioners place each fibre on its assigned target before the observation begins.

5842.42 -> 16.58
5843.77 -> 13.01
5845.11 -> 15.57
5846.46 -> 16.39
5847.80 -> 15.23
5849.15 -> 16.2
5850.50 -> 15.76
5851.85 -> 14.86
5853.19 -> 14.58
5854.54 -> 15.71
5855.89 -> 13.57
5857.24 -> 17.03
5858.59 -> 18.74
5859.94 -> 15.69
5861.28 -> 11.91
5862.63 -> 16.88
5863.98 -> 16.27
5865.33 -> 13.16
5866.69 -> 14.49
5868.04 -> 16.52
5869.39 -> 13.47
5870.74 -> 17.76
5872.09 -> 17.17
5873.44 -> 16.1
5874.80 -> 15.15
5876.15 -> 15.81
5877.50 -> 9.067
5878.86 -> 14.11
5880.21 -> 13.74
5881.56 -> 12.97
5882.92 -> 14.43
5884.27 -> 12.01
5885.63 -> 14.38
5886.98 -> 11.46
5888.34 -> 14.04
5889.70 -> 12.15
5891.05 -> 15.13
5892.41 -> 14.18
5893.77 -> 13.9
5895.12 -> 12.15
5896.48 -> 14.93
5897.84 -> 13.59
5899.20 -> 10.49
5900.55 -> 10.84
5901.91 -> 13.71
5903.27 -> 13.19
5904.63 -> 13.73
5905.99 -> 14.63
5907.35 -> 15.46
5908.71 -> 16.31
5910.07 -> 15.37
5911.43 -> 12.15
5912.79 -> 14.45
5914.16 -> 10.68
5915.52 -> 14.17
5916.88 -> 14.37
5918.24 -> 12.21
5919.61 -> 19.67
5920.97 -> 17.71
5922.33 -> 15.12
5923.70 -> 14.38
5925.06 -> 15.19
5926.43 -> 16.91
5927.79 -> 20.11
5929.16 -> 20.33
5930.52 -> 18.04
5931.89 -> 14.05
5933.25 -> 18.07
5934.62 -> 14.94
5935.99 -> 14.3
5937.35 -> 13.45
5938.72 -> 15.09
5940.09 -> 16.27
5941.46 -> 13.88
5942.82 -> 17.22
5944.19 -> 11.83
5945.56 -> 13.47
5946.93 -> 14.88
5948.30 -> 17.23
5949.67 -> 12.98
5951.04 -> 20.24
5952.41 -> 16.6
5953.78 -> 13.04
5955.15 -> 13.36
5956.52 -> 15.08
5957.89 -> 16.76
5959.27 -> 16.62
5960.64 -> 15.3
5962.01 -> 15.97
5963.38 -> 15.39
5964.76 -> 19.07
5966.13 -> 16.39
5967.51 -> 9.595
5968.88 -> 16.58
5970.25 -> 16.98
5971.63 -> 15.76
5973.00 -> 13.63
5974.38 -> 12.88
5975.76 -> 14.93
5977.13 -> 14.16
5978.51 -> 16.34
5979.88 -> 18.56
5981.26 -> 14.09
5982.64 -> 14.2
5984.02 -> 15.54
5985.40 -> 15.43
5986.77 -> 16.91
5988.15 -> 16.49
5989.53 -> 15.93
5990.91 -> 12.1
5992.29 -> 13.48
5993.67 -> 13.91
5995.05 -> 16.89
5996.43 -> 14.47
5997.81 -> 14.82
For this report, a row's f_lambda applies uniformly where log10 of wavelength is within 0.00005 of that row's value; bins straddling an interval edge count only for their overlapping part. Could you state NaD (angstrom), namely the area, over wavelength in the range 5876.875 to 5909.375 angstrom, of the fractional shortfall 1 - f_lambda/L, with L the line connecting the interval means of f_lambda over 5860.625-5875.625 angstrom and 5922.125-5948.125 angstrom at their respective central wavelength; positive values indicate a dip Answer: 4.5 angstrom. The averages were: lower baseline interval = 15.4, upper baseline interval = 15.7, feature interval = 13.4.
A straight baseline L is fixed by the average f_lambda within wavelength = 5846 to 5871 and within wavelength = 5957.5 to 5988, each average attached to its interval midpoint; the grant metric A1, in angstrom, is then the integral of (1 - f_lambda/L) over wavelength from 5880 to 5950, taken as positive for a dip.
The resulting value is 4.2 angstrom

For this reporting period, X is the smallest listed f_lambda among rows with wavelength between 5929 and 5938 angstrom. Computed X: 13.45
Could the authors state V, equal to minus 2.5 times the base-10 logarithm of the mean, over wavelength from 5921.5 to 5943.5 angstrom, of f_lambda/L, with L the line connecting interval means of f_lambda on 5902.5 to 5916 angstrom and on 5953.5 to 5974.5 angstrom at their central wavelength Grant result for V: -0.11 mag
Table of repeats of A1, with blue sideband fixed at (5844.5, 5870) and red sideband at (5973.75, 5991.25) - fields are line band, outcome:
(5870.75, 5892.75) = 1.96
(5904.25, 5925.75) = 0.82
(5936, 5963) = 0.16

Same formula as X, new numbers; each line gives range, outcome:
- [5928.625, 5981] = 9.595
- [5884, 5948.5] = 10.49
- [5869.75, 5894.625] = 9.067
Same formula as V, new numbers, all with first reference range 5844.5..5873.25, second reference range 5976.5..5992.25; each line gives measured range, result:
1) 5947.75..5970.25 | -0.019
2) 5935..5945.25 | 0.064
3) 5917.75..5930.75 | -0.103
